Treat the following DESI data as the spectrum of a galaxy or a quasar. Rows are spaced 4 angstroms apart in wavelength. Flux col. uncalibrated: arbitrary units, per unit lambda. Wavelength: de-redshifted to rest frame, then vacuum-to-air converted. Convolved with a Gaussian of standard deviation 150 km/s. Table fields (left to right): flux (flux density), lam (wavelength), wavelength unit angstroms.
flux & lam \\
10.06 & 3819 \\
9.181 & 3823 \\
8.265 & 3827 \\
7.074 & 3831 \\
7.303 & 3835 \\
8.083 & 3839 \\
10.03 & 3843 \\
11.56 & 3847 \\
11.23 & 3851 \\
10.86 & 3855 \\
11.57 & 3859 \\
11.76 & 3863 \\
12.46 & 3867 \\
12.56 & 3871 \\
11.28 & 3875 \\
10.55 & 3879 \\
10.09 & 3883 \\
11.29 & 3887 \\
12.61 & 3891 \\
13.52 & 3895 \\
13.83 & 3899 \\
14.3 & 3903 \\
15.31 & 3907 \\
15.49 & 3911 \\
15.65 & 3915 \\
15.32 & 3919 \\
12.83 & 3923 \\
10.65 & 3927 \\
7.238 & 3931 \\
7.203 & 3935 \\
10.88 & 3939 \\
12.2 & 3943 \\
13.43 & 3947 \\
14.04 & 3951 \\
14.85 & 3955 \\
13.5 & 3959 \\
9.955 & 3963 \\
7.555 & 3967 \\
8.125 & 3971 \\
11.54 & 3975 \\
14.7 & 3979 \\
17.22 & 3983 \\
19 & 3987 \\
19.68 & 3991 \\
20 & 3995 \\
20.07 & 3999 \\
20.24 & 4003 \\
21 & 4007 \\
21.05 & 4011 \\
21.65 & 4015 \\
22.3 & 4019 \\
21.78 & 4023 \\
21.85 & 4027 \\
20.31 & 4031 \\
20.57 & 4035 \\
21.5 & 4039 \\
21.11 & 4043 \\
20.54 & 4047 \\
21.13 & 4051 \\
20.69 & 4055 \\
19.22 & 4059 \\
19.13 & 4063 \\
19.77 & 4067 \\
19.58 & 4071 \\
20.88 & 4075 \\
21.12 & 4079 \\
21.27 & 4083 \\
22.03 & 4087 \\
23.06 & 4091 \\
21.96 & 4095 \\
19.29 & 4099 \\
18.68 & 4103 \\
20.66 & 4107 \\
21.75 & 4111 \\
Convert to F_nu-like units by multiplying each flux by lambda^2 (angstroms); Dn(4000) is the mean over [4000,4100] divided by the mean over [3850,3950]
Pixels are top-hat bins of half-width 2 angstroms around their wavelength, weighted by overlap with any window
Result 1.85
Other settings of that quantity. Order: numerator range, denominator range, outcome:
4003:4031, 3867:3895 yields 1.97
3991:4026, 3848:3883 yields 1.97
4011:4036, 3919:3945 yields 2.12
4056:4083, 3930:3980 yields 1.90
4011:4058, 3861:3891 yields 1.99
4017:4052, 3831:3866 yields 2.29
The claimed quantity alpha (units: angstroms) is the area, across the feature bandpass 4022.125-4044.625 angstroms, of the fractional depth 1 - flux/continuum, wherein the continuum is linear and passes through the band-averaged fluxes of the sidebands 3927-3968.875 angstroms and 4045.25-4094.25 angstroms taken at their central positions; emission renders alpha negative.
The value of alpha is -4.2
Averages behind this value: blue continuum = 11.1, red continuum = 20.7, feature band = 21.2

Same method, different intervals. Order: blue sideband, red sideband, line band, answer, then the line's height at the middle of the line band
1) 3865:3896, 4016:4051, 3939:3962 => 4.1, 16.1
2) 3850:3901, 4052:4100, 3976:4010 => -3.5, 17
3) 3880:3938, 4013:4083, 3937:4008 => 7.0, 16.3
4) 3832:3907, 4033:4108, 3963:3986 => 6.1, 16.2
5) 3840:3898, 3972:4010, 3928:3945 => 6.4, 15.1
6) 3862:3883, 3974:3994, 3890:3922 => -3.3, 13.2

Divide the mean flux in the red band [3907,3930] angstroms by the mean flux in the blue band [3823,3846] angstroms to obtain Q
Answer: 1.6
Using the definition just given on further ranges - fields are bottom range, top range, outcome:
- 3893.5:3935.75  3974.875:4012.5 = 1.44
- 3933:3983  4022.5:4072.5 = 1.75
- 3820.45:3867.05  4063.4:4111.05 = 2.11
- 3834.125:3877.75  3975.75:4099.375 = 1.87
